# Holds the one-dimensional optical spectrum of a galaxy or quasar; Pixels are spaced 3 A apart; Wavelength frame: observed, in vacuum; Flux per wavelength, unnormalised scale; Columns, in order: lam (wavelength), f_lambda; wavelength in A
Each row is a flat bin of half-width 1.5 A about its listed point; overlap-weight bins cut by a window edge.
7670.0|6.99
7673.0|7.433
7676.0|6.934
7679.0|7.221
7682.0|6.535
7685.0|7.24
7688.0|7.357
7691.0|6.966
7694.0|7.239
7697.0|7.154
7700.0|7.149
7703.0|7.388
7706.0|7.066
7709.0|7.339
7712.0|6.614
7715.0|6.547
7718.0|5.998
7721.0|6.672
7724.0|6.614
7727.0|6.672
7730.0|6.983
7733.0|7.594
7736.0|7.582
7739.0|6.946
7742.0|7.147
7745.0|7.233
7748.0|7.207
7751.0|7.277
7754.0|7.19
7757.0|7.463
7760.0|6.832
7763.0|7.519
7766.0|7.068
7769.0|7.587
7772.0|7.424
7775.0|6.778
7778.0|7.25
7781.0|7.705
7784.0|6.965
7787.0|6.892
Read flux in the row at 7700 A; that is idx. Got 7.149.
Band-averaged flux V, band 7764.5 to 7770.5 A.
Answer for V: 7.33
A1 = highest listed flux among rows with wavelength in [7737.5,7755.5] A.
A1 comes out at 7.277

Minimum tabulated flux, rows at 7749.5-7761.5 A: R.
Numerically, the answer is 6.832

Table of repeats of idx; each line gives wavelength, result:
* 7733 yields 7.594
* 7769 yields 7.587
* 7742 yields 7.147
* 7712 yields 6.614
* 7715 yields 6.547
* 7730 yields 6.983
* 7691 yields 6.966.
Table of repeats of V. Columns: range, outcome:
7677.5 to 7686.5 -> 7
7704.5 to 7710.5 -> 7.2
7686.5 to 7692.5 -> 7.16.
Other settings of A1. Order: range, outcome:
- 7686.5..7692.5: 7.357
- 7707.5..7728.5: 7.339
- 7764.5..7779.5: 7.587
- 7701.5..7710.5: 7.388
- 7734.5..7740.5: 7.582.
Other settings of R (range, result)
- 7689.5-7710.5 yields 6.966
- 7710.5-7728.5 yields 5.998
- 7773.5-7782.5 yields 6.778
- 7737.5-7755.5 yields 6.946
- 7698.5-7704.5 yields 7.149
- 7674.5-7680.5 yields 6.934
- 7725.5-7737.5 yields 6.672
